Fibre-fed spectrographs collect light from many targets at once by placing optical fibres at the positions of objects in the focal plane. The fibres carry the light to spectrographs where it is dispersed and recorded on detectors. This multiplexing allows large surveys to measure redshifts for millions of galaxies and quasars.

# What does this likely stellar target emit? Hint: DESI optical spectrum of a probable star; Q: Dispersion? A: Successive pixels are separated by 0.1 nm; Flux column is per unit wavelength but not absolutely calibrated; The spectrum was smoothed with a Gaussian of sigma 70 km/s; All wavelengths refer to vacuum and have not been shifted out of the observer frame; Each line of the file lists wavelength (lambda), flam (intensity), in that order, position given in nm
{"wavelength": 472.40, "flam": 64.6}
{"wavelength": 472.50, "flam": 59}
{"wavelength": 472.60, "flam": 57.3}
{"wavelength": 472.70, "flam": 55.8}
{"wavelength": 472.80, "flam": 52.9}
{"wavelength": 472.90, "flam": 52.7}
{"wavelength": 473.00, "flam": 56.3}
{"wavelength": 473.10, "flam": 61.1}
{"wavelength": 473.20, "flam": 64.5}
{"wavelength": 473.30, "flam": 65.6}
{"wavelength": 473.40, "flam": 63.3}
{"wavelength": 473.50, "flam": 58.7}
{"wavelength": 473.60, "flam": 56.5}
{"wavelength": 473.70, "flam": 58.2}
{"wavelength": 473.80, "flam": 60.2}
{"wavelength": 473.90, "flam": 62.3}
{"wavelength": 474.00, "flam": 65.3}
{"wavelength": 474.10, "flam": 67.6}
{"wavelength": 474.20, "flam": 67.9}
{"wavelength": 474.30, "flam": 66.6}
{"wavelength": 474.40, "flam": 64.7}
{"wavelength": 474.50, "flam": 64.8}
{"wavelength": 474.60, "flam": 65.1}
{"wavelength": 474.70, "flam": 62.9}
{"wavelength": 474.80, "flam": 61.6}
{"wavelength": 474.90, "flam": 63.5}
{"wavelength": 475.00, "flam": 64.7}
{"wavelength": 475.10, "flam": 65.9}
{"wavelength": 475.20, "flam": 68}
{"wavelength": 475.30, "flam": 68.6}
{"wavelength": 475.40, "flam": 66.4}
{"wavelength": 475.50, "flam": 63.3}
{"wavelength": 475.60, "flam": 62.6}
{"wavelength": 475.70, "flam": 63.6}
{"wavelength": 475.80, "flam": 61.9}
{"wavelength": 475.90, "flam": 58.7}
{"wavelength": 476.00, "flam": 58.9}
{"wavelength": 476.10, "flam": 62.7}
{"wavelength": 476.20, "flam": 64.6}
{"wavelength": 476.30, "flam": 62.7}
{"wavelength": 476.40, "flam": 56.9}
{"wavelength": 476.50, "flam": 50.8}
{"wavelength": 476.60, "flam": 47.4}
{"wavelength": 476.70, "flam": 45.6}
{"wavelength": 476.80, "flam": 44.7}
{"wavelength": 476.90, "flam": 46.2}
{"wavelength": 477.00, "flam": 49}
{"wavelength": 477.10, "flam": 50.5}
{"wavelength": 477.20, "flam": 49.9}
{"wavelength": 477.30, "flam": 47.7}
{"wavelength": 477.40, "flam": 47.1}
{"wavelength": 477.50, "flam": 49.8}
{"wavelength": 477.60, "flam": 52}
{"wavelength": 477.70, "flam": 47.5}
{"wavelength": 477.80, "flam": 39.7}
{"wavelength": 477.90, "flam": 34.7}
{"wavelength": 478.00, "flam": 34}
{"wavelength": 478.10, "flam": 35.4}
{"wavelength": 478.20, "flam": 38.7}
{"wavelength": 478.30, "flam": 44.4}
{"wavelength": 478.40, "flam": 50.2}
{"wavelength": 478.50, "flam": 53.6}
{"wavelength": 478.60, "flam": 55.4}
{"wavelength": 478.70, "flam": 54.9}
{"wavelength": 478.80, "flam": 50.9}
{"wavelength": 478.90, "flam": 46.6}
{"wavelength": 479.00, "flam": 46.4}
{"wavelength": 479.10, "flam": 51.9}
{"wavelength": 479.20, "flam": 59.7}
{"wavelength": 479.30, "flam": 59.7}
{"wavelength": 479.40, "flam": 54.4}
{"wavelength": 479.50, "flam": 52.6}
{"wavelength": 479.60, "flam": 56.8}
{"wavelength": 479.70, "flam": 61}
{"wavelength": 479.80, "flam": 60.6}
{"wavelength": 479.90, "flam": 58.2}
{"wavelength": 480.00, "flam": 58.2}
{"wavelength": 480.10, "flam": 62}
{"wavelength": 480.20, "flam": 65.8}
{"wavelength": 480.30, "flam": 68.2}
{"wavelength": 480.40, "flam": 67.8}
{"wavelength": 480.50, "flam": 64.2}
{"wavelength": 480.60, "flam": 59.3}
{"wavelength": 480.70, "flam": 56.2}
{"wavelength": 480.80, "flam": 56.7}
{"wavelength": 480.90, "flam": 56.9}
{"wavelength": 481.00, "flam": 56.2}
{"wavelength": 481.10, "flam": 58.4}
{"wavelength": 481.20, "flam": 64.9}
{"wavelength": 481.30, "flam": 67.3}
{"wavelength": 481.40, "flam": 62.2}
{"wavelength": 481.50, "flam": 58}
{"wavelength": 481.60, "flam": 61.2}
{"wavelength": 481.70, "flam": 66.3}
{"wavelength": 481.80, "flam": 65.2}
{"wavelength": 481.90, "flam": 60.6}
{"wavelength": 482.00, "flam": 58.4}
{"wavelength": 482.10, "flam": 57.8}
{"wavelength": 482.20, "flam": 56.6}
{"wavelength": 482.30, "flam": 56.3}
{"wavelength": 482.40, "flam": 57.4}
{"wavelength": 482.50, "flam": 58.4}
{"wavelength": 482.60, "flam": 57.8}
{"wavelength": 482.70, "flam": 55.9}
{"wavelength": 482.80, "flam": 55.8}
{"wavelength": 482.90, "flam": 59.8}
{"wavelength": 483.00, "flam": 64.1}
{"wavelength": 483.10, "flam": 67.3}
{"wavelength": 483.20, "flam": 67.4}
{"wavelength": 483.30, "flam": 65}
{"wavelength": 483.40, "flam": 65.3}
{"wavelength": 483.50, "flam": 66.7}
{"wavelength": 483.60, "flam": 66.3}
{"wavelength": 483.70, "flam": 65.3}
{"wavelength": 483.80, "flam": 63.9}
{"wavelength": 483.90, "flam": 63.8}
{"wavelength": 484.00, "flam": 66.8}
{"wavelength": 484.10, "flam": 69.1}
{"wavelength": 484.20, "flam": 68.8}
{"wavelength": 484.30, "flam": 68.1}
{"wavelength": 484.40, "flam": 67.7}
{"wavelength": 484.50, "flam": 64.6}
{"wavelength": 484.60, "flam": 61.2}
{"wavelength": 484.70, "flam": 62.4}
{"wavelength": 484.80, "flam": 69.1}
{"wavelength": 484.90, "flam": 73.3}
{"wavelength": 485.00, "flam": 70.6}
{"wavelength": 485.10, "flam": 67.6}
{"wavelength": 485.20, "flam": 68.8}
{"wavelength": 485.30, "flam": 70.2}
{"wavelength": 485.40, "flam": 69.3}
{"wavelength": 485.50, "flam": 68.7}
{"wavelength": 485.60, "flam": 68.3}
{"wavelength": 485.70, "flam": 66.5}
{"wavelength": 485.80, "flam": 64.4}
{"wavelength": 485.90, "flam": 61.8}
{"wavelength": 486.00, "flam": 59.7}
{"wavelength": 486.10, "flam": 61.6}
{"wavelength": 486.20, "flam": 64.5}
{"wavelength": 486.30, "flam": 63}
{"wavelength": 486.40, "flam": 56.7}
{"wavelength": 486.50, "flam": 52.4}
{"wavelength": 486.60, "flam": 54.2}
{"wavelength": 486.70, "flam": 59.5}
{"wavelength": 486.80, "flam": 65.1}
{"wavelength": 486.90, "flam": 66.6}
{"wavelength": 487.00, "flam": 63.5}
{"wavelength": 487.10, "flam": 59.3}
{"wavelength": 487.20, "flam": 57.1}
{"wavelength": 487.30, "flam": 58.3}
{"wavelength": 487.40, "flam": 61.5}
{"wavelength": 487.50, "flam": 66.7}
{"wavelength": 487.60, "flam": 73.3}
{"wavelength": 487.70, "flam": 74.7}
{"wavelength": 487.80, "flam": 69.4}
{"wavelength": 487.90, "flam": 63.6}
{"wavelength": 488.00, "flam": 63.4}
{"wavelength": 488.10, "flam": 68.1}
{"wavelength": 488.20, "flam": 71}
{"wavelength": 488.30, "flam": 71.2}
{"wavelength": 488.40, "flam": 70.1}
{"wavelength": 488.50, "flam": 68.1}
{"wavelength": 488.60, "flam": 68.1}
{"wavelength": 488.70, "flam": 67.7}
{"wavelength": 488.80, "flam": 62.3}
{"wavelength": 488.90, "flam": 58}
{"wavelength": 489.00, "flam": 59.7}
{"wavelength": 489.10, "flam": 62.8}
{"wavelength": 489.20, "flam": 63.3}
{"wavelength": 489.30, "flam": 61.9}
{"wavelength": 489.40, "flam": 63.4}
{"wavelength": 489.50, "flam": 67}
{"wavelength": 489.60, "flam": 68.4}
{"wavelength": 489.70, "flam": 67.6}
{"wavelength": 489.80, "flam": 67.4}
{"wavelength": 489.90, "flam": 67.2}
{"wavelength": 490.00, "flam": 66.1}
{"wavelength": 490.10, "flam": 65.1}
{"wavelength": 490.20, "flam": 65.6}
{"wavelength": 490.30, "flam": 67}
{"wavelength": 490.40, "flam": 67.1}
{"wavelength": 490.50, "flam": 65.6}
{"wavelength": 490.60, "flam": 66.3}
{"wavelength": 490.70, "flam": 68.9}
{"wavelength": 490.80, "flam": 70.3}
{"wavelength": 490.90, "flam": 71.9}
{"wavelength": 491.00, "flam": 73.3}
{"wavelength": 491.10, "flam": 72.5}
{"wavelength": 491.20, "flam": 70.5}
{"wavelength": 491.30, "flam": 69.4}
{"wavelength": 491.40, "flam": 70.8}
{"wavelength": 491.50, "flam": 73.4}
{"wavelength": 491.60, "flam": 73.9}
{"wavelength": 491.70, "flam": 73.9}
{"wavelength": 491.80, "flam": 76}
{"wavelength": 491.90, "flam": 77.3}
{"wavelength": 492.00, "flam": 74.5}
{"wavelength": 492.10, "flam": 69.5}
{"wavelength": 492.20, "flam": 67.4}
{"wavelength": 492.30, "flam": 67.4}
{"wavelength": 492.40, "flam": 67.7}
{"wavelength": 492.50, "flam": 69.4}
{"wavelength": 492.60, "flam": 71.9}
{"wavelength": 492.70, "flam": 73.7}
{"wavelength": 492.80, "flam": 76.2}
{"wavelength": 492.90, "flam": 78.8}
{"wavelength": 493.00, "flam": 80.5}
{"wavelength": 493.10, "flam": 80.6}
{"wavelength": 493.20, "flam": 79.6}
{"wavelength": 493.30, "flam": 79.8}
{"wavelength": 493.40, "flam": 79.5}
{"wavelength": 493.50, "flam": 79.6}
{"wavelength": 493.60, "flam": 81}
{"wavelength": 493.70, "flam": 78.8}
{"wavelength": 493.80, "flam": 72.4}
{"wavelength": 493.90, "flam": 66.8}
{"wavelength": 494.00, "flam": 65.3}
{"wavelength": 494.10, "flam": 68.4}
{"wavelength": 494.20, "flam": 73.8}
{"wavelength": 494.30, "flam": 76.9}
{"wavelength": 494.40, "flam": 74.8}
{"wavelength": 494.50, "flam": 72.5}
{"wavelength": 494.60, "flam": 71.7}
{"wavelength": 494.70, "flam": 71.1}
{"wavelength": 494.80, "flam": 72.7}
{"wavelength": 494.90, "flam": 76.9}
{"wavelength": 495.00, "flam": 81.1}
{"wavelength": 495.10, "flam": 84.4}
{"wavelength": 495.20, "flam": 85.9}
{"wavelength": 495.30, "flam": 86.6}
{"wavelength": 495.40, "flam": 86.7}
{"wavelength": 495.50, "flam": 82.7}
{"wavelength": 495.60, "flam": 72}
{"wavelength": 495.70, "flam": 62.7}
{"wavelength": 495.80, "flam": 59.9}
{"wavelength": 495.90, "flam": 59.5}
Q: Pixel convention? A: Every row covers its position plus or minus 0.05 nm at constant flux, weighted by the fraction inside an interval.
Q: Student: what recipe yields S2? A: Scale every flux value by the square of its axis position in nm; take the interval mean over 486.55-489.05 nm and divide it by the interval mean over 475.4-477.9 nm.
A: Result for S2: 1.3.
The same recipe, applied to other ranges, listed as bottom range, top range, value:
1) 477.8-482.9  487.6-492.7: 1.27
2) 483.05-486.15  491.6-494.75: 1.15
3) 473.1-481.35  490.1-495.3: 1.37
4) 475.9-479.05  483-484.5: 1.39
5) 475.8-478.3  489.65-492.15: 1.51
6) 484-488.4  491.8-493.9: 1.18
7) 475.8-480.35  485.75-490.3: 1.28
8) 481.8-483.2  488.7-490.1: 1.11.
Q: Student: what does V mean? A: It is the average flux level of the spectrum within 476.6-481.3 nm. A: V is 52.8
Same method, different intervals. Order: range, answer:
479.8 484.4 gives 62.2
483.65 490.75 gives 65.3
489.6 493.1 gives 70.8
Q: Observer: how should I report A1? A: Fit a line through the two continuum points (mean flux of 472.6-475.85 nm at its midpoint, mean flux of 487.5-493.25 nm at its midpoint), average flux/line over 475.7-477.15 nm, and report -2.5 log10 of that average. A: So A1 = 0.162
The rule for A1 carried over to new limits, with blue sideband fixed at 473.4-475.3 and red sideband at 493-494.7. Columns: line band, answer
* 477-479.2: 0.37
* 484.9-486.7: 0.10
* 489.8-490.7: 0.10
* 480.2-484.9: 0.10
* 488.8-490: 0.13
